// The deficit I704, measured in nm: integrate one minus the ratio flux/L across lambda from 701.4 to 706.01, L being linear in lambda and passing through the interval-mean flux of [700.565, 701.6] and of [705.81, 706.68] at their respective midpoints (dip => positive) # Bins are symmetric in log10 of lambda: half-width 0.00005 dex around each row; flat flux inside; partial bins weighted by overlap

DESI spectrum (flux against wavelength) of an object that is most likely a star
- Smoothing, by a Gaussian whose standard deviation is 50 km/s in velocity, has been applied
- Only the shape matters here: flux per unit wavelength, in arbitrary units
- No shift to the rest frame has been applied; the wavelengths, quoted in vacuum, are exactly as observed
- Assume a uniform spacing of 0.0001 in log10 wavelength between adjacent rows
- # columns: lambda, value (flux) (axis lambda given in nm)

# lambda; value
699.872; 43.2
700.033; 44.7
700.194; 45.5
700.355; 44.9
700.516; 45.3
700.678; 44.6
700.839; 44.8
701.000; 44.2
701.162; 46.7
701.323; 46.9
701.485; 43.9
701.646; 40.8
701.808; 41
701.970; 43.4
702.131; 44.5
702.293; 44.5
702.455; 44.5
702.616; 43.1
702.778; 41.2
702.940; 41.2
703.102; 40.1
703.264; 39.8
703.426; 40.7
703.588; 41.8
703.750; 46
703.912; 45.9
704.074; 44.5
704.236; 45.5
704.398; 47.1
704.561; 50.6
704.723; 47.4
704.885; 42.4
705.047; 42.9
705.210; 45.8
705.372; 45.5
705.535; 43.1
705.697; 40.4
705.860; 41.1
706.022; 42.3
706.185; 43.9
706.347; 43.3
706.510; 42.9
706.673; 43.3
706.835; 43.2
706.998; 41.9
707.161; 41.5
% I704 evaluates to 0.04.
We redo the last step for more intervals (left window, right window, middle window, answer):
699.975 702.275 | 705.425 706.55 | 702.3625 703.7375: 0.06 nm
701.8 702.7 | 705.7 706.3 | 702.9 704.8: -0.05 nm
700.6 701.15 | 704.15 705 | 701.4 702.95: 0.09 nm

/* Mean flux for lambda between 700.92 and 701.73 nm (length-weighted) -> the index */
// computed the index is 44.5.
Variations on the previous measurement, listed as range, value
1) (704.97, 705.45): 44.7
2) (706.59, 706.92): 43.3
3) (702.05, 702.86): 43.6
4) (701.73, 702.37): 43.4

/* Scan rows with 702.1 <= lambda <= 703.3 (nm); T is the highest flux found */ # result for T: 44.5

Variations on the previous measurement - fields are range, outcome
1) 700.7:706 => 50.6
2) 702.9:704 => 46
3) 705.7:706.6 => 43.9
